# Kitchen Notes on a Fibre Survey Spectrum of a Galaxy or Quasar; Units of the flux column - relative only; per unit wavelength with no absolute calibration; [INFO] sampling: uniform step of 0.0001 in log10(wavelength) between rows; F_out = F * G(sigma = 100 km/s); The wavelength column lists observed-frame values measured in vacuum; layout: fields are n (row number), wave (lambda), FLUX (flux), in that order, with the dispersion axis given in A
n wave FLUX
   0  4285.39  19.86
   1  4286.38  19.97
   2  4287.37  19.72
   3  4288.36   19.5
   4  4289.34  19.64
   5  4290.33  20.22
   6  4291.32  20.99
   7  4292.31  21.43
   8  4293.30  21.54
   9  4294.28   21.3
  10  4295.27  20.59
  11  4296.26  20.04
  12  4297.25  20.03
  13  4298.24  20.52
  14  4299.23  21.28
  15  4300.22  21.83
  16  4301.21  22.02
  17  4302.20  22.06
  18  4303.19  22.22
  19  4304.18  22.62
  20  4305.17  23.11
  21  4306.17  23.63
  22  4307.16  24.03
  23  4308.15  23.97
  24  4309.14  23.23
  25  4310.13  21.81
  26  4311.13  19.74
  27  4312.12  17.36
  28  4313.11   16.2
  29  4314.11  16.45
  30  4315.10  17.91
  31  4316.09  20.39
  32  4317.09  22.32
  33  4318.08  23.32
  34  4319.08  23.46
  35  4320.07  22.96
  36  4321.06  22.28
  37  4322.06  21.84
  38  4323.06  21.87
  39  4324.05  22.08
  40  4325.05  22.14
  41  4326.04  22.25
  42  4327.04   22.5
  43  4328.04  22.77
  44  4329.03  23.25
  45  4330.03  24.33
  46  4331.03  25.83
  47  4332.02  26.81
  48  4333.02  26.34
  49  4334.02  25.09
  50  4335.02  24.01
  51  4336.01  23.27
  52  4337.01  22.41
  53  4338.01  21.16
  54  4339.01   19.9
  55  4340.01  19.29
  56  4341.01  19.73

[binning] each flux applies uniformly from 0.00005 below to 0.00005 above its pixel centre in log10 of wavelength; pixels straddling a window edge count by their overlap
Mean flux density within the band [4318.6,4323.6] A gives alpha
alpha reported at 22.5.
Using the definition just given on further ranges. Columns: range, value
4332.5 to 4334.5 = 25.7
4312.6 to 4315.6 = 16.9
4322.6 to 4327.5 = 22.2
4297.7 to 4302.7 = 21.5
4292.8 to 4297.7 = 20.7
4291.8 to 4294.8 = 21.4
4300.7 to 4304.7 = 22.3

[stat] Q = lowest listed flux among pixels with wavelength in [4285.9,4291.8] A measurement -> 19.5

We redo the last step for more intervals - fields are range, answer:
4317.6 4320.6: 22.96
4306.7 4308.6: 23.97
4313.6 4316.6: 16.45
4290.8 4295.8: 20.59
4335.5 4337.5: 22.41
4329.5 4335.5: 24.01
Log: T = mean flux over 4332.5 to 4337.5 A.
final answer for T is 24.2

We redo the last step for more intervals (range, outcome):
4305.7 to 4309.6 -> 23.8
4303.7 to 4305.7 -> 22.8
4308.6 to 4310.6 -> 22.6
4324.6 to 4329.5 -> 22.6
